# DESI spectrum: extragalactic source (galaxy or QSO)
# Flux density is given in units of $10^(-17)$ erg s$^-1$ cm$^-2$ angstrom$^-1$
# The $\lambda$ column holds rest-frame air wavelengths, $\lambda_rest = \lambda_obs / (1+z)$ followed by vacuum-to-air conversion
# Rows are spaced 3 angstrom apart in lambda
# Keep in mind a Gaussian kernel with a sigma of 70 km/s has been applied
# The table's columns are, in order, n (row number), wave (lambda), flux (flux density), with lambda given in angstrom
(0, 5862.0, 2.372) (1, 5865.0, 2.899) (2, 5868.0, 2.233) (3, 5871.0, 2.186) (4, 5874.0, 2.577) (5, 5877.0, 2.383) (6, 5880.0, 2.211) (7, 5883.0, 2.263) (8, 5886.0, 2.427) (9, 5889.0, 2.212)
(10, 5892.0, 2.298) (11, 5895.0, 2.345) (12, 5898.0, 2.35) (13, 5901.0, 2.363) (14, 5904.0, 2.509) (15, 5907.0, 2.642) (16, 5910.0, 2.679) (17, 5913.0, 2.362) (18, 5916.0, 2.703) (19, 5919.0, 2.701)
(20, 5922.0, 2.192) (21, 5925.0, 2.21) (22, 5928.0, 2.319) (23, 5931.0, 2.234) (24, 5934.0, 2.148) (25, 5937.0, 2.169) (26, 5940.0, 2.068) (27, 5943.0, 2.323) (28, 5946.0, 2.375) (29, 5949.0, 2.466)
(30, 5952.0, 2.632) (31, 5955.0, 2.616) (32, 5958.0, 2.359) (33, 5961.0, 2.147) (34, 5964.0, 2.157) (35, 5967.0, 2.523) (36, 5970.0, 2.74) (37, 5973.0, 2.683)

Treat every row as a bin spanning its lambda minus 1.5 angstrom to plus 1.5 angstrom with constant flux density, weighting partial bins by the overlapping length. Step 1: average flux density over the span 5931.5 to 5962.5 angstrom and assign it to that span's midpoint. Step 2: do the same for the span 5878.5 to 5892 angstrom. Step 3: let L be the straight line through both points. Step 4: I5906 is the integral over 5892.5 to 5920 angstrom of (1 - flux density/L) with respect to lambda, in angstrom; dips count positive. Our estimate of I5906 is -2.51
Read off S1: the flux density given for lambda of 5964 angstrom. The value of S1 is 2.157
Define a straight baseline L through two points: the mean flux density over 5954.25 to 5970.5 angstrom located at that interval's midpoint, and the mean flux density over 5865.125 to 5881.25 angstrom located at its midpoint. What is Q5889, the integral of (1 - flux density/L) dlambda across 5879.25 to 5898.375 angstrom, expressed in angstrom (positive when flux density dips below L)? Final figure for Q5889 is 0.58 angstrom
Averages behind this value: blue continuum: 2.37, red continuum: 2.4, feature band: 2.3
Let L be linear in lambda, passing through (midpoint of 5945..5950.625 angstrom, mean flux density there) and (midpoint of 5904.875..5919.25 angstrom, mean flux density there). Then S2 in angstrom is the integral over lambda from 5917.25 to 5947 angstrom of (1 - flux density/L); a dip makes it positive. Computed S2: 2.74 angstrom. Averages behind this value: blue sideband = 2.61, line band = 2.28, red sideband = 2.43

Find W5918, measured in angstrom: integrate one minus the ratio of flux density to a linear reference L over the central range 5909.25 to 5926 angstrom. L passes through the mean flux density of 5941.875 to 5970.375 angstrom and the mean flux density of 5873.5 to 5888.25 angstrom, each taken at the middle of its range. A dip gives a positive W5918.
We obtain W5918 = -0.6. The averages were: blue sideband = 2.35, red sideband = 2.42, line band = 2.47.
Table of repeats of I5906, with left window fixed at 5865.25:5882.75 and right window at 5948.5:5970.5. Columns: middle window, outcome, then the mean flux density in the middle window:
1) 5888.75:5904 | 0.2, 2.34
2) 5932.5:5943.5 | 1.2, 2.16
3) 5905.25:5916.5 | -0.9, 2.59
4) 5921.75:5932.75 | 0.8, 2.24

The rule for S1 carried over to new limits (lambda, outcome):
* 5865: 2.899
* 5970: 2.74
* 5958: 2.359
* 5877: 2.383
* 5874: 2.577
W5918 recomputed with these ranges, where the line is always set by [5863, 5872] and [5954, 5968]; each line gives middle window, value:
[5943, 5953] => -0.4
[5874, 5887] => 0.5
